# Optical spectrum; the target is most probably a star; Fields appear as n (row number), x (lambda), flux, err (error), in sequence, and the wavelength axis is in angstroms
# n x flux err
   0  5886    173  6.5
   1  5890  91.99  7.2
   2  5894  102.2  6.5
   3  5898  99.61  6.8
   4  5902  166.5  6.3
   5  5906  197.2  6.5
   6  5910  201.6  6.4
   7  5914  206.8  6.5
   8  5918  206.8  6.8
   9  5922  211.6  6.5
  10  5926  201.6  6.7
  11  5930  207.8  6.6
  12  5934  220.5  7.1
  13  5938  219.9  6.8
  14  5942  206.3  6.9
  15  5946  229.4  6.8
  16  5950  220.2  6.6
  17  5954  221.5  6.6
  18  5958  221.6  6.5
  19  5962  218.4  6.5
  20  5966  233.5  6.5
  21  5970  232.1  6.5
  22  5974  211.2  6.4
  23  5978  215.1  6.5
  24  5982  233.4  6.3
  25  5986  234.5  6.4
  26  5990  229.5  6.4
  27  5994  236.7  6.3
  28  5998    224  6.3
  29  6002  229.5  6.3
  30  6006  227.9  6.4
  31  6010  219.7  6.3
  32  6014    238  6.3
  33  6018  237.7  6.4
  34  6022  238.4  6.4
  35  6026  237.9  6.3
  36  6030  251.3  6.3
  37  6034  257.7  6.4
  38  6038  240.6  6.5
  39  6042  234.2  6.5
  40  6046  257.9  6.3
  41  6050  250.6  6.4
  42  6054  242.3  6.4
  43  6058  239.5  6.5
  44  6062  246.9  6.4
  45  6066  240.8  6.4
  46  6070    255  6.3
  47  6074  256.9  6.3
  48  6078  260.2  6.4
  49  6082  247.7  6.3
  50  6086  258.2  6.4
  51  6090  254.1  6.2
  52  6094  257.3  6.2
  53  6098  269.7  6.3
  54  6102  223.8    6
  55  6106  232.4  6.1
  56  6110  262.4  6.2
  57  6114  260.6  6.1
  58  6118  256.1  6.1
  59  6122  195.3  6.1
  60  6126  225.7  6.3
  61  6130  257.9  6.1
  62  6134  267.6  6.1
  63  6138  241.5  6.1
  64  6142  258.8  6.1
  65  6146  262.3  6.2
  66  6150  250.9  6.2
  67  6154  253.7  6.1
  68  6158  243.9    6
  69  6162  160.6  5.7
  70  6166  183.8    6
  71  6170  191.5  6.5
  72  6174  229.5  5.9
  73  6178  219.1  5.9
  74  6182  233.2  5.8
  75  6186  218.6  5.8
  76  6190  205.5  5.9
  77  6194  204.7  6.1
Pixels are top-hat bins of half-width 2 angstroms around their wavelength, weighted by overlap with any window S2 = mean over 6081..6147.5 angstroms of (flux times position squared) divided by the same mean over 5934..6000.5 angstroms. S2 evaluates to 1.17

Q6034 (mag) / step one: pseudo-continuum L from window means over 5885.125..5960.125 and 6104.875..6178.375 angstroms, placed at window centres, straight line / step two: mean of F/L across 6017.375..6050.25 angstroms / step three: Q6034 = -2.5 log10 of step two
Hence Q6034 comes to -0.15 mag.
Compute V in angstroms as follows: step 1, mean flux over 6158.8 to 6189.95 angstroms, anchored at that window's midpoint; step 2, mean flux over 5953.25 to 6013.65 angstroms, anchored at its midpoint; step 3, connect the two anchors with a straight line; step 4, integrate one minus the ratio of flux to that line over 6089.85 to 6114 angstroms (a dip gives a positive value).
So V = -4.1 angstroms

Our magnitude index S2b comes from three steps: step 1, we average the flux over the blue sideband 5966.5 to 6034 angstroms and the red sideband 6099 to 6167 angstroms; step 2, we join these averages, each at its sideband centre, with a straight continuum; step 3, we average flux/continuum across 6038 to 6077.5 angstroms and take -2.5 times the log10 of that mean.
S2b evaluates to -0.06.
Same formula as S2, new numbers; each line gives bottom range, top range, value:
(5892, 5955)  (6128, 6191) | 1.28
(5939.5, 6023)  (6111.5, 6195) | 1.07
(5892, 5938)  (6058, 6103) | 1.43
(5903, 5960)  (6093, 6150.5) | 1.25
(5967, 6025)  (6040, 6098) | 1.12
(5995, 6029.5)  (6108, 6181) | 1.05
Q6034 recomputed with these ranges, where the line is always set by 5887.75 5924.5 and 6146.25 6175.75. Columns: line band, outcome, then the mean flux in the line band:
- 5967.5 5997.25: -0.25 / 227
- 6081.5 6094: -0.24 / 255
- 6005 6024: -0.23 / 233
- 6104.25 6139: -0.16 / 245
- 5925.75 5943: -0.23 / 212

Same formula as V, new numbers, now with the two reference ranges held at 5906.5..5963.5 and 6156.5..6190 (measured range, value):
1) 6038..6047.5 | -1.5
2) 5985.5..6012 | -2.0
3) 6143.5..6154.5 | -2.4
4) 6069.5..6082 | -2.7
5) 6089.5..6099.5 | -2.4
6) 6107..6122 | -2.8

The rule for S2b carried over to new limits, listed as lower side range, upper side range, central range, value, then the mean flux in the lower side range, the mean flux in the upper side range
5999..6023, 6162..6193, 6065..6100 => -0.16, 231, 208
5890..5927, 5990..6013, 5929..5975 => -0.12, 172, 228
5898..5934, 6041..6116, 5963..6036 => -0.04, 196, 250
